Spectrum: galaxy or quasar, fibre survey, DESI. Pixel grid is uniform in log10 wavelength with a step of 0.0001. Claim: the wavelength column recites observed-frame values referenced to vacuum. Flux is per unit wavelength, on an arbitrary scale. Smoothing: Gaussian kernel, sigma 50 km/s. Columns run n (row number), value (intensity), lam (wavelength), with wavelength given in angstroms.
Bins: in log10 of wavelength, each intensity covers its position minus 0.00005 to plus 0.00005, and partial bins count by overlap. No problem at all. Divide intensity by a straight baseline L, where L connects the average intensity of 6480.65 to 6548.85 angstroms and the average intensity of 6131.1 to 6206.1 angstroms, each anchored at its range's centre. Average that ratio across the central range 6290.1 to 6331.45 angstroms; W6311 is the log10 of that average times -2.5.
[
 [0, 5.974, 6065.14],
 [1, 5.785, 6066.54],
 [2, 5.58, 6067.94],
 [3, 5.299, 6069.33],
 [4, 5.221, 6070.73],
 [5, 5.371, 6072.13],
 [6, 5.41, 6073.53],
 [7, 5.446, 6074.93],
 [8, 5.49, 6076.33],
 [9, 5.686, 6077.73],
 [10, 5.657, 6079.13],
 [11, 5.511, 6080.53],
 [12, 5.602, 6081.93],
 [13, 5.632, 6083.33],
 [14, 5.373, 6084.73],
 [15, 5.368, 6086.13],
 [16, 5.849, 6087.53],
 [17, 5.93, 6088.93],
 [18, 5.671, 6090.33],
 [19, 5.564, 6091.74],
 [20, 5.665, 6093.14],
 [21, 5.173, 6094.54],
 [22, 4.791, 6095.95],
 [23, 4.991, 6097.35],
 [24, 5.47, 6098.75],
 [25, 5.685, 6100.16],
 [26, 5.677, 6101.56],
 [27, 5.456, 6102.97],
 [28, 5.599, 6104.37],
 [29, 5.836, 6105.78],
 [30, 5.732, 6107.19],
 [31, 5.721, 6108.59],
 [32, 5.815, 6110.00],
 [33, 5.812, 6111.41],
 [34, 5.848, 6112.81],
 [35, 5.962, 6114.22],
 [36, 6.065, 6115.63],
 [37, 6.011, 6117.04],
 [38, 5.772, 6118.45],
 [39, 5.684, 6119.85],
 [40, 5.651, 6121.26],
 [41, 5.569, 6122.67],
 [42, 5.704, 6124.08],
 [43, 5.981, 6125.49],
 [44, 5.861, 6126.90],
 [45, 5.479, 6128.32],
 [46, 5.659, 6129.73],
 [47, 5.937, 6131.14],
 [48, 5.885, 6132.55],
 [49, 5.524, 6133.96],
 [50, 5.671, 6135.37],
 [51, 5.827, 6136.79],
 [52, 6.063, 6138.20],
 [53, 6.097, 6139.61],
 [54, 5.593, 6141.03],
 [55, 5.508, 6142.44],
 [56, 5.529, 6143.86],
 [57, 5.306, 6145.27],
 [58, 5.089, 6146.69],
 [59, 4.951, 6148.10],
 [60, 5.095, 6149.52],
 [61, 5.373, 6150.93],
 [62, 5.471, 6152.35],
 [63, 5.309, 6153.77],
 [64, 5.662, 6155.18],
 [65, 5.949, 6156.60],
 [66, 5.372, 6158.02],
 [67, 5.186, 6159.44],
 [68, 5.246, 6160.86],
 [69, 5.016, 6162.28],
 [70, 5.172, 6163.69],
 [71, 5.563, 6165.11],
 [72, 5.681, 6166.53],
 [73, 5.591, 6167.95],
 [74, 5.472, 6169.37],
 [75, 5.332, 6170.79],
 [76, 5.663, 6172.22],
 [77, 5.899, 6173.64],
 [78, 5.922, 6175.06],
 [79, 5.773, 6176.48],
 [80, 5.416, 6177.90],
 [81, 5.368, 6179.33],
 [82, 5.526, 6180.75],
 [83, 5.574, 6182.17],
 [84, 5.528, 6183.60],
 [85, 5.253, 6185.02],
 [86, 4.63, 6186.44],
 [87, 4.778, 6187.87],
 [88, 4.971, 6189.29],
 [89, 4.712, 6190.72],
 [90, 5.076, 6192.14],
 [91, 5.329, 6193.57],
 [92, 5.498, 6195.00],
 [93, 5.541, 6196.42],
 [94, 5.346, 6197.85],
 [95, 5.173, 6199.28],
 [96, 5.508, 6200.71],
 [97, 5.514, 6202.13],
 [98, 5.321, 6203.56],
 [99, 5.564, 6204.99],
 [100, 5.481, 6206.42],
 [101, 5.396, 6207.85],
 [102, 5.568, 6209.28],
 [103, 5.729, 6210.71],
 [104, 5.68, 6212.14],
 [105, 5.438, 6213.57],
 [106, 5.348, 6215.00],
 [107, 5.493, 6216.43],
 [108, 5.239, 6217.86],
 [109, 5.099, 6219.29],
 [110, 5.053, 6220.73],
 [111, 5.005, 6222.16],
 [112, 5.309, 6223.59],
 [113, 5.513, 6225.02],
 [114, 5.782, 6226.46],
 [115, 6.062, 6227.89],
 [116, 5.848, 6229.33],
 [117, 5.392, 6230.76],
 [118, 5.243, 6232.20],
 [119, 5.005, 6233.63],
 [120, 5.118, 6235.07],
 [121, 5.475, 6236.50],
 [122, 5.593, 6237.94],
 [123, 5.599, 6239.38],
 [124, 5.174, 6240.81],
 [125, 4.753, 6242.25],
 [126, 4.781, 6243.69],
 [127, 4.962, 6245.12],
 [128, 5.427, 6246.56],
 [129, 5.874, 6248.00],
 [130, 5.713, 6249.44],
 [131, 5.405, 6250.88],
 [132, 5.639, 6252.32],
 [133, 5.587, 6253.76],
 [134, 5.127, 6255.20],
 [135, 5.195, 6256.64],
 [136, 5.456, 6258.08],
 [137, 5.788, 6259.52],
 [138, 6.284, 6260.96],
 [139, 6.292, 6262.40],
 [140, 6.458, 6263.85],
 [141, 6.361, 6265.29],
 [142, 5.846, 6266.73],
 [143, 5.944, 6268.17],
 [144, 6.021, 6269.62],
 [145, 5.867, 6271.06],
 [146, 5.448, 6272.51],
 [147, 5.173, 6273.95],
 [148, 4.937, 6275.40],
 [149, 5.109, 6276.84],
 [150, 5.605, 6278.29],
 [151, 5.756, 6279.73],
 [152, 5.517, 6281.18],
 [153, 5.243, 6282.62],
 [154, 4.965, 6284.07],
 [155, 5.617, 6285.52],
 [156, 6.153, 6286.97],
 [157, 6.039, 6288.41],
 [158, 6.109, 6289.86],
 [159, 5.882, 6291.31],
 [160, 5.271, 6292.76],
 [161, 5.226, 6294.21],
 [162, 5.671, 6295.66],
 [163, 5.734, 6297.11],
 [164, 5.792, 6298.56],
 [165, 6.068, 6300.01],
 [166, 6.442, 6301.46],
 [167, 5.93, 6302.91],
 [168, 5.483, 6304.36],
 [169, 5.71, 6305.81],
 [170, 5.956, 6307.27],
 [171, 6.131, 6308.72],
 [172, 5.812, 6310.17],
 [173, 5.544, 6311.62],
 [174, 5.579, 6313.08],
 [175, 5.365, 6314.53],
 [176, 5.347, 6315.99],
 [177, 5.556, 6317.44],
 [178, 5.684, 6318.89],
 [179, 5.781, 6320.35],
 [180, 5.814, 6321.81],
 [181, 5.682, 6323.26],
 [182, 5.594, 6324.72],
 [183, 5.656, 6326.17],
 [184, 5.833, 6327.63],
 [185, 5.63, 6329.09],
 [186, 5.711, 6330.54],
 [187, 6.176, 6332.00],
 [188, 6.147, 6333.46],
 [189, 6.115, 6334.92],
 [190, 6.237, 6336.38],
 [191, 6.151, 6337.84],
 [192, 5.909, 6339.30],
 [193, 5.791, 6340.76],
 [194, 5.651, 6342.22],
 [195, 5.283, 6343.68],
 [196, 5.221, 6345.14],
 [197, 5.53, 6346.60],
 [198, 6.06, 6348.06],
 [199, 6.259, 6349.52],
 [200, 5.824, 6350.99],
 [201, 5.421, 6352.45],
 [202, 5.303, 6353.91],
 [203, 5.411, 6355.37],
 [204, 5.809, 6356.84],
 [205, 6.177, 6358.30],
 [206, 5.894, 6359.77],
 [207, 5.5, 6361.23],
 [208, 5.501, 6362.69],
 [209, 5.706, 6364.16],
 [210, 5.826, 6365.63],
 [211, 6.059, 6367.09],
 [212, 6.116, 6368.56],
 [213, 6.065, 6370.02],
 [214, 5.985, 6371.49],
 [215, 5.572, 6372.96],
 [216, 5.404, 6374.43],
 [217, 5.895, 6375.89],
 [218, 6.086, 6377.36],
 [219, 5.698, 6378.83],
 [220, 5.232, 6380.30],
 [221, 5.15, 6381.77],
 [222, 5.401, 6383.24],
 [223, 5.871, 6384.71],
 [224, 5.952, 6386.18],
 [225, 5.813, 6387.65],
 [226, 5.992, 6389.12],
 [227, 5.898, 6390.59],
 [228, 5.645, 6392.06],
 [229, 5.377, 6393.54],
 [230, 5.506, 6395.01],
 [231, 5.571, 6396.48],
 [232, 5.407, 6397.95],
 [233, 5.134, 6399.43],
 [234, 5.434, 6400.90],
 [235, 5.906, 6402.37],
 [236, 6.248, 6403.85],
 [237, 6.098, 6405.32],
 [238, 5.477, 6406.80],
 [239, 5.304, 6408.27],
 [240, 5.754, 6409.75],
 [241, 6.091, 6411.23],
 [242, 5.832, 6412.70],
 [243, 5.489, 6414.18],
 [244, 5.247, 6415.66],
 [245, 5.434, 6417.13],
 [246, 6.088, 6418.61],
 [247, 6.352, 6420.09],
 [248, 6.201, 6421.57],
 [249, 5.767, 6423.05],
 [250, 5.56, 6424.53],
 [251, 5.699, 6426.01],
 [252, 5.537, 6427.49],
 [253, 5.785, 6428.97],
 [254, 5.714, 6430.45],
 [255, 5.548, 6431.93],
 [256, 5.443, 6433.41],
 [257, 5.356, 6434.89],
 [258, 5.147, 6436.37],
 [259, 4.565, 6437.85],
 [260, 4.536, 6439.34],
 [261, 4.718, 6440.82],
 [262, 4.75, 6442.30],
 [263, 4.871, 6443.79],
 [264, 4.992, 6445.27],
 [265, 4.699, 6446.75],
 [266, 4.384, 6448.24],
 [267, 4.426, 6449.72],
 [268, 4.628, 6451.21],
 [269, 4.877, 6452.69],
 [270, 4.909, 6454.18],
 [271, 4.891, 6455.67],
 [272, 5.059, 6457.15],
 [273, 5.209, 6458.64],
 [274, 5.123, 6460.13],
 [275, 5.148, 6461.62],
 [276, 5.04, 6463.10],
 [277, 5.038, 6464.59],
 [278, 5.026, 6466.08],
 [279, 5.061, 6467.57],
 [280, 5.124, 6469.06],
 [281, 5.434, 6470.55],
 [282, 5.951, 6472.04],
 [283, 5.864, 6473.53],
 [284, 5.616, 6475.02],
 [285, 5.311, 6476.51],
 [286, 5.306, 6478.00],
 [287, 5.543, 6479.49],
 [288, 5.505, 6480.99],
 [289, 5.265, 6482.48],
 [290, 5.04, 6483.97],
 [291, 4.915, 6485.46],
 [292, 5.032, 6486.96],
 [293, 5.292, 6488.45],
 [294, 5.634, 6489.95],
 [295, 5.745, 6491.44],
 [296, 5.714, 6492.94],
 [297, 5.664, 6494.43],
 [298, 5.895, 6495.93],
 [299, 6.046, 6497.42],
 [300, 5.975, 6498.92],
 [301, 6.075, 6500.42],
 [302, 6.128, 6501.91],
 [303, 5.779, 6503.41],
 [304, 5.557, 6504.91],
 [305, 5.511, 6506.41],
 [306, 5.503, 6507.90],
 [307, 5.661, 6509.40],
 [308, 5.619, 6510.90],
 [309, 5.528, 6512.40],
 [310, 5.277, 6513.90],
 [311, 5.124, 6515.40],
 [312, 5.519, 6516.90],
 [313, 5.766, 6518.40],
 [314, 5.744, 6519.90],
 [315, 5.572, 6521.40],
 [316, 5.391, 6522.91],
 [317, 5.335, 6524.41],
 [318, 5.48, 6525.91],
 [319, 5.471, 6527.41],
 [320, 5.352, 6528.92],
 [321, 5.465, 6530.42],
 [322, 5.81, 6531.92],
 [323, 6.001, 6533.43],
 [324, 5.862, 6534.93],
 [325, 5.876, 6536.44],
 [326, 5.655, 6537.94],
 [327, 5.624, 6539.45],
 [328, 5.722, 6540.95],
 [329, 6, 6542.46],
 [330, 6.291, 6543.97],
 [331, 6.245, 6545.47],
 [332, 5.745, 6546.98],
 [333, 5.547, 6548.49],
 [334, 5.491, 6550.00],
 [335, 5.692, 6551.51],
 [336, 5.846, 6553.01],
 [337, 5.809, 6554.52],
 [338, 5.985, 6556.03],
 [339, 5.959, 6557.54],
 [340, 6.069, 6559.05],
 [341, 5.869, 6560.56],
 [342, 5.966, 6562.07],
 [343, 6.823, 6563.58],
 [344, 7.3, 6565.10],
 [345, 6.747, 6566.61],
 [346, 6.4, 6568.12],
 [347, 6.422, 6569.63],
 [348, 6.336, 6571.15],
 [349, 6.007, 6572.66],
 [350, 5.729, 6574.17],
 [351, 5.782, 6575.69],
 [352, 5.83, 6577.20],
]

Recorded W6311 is -0.039 mag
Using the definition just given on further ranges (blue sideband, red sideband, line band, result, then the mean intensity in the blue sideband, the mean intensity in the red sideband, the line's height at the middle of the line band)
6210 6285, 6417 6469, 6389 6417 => -0.08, 5.5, 5.18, 5.25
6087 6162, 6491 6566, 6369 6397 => 0.00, 5.61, 5.78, 5.72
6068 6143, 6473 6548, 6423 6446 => 0.08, 5.64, 5.62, 5.62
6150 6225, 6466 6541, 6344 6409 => -0.04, 5.39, 5.56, 5.49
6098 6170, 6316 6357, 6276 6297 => 0.03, 5.61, 5.75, 5.72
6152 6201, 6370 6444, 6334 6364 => -0.04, 5.38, 5.58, 5.53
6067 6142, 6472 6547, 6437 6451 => 0.20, 5.64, 5.62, 5.63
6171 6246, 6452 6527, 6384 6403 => -0.05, 5.37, 5.44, 5.41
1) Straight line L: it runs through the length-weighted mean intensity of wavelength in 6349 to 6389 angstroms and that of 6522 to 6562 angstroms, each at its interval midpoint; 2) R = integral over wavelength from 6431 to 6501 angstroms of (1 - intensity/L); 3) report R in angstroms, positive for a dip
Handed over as 6.4 angstroms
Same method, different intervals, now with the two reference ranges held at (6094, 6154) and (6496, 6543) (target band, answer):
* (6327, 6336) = -0.5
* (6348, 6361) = -0.3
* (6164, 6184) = 0.1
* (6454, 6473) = 1.6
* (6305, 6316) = -0.1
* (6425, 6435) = 0.1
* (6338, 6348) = 0.0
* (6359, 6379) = -0.6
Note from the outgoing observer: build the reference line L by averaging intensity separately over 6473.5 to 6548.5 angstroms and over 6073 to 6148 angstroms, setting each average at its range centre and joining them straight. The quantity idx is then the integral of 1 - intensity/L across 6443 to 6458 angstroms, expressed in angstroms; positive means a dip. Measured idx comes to 2.25 angstroms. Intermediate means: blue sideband 5.63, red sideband 5.62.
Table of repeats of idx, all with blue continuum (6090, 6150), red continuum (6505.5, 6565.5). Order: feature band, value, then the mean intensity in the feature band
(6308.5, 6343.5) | -0.5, 5.77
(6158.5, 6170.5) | 0.6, 5.37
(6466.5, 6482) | 0.7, 5.46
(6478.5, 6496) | 1.0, 5.42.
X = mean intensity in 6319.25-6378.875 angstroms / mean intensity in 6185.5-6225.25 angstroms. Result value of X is 1.1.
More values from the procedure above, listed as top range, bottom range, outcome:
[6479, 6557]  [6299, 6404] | 0.98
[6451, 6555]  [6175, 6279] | 1.01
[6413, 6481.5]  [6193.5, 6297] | 0.95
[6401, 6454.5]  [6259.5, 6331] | 0.94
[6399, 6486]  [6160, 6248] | 0.99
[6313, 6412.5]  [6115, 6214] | 1.04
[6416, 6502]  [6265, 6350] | 0.93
